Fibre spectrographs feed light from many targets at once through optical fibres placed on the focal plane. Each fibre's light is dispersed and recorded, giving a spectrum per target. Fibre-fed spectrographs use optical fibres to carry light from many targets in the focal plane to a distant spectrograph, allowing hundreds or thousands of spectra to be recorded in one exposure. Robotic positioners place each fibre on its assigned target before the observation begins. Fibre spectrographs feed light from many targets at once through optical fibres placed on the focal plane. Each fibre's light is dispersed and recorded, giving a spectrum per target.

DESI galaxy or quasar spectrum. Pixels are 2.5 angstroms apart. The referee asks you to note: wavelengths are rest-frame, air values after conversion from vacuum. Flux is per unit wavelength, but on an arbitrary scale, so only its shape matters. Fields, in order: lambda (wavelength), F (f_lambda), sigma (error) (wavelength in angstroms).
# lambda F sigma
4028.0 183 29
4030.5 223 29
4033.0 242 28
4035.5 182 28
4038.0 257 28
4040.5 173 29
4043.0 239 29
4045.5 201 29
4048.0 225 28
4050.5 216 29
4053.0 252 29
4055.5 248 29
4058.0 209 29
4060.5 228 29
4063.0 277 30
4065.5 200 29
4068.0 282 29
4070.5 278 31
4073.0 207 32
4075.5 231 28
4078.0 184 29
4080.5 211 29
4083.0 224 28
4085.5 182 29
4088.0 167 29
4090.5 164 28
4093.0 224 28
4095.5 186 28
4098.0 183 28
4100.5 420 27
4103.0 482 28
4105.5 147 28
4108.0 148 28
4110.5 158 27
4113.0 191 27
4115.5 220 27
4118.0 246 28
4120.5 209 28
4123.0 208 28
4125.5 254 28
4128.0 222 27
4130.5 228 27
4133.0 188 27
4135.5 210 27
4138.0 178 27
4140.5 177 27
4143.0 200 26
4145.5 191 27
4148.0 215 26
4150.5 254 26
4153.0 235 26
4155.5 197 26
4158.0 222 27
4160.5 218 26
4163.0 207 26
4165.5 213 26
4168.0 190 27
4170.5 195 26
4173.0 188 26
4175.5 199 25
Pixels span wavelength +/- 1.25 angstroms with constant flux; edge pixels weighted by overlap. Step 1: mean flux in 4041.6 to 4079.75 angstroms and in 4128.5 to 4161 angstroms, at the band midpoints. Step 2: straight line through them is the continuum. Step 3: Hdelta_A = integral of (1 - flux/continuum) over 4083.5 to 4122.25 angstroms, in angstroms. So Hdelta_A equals -0.3 angstroms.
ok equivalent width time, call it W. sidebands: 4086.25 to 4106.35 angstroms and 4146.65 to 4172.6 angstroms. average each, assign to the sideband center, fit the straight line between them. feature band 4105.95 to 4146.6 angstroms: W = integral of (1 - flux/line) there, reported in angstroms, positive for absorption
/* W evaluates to 5.3 angstroms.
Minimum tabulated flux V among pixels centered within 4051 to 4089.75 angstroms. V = 167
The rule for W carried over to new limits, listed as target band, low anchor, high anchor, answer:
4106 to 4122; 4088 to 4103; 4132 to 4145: 2.2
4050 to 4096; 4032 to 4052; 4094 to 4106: 6.1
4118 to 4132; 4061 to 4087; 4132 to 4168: -0.8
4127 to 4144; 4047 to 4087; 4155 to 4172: 1.0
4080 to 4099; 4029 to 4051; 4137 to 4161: 1.9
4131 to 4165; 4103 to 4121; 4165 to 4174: -1.3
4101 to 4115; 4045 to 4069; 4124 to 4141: -1.1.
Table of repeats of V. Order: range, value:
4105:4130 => 147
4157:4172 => 190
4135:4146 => 177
